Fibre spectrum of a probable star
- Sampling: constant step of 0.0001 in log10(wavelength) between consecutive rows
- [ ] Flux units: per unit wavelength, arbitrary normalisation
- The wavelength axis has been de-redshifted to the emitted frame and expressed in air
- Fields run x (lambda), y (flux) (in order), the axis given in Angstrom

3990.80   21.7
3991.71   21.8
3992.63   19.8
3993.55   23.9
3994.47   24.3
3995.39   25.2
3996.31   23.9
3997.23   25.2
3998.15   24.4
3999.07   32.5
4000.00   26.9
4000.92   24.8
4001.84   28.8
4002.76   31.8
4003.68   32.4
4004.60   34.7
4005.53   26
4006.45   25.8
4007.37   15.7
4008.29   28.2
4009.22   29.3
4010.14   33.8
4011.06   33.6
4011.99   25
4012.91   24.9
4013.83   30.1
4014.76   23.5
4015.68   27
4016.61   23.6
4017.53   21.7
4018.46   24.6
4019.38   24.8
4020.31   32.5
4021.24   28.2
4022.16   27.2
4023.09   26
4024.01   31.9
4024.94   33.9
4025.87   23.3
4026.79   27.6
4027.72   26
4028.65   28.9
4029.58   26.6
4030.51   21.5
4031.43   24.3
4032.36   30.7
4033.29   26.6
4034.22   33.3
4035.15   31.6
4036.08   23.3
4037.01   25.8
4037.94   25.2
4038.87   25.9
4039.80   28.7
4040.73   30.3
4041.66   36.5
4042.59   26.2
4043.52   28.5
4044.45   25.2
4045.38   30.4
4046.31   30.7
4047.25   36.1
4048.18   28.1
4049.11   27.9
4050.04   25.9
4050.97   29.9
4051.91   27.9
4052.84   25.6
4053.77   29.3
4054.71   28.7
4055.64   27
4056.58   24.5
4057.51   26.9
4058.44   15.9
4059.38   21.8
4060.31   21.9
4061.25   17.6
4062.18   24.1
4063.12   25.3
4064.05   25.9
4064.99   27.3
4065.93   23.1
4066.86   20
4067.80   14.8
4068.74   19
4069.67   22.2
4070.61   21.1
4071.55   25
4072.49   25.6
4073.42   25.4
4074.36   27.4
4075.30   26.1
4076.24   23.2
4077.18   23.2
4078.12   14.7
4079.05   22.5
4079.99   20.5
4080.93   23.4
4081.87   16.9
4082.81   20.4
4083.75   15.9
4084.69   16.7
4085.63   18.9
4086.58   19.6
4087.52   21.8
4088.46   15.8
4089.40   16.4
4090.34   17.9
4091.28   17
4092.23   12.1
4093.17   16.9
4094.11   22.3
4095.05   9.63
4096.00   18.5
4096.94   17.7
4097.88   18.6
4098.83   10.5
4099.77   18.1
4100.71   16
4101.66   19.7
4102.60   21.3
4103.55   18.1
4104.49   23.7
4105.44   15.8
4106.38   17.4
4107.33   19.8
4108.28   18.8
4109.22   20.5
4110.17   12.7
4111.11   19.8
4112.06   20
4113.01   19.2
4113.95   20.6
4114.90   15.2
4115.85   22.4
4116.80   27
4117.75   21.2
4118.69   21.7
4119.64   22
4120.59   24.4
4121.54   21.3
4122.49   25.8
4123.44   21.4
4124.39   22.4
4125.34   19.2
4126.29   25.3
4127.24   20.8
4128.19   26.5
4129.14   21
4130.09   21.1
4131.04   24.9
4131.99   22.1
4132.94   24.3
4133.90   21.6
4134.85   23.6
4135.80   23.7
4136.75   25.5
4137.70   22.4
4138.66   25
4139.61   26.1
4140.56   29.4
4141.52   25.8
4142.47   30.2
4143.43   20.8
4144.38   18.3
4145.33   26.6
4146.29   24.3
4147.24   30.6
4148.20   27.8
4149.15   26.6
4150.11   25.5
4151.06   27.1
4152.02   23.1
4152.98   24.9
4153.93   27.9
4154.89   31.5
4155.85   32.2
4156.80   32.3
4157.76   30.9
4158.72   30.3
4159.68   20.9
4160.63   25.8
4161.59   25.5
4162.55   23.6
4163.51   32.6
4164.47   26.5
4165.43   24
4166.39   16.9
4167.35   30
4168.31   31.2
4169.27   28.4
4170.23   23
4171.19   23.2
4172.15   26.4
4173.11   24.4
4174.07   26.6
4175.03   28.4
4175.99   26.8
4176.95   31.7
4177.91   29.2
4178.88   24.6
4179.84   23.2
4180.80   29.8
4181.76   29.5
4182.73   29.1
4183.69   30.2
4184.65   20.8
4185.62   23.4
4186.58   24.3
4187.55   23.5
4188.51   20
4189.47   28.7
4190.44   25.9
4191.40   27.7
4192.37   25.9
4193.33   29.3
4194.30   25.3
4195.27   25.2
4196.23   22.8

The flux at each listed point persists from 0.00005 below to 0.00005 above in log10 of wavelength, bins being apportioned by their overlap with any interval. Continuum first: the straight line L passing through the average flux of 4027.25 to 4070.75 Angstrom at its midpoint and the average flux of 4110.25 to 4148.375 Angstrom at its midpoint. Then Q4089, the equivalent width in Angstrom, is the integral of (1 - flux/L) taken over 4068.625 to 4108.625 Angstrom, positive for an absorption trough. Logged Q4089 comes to 8.6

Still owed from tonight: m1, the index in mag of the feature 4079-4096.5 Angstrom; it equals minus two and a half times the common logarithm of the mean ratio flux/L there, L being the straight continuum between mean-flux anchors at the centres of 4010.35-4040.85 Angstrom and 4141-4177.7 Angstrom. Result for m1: 0.44 mag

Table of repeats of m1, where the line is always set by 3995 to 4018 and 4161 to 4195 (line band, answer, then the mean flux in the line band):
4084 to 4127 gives 0.36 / 19.1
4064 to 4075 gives 0.17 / 23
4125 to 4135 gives 0.16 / 22.8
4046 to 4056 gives -0.07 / 28.8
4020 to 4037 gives -0.03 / 27.9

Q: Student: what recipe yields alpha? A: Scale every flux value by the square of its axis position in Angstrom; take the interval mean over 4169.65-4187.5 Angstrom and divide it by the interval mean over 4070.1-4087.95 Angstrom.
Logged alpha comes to 1.29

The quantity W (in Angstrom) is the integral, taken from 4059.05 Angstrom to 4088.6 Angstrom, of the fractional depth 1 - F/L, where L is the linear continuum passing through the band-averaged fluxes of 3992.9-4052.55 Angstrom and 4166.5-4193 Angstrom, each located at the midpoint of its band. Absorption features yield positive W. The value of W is 6.2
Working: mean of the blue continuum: 27.6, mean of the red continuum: 26.4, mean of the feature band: 21.5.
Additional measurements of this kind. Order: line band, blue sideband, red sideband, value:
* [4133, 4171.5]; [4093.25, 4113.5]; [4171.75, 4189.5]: -4.8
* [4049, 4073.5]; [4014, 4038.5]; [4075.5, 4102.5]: -2.1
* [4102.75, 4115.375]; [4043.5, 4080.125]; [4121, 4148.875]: 2.9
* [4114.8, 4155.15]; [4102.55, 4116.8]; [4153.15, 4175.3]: -2.4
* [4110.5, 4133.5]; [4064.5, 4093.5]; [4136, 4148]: 1.8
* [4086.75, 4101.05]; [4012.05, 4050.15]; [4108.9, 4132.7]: 4.1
